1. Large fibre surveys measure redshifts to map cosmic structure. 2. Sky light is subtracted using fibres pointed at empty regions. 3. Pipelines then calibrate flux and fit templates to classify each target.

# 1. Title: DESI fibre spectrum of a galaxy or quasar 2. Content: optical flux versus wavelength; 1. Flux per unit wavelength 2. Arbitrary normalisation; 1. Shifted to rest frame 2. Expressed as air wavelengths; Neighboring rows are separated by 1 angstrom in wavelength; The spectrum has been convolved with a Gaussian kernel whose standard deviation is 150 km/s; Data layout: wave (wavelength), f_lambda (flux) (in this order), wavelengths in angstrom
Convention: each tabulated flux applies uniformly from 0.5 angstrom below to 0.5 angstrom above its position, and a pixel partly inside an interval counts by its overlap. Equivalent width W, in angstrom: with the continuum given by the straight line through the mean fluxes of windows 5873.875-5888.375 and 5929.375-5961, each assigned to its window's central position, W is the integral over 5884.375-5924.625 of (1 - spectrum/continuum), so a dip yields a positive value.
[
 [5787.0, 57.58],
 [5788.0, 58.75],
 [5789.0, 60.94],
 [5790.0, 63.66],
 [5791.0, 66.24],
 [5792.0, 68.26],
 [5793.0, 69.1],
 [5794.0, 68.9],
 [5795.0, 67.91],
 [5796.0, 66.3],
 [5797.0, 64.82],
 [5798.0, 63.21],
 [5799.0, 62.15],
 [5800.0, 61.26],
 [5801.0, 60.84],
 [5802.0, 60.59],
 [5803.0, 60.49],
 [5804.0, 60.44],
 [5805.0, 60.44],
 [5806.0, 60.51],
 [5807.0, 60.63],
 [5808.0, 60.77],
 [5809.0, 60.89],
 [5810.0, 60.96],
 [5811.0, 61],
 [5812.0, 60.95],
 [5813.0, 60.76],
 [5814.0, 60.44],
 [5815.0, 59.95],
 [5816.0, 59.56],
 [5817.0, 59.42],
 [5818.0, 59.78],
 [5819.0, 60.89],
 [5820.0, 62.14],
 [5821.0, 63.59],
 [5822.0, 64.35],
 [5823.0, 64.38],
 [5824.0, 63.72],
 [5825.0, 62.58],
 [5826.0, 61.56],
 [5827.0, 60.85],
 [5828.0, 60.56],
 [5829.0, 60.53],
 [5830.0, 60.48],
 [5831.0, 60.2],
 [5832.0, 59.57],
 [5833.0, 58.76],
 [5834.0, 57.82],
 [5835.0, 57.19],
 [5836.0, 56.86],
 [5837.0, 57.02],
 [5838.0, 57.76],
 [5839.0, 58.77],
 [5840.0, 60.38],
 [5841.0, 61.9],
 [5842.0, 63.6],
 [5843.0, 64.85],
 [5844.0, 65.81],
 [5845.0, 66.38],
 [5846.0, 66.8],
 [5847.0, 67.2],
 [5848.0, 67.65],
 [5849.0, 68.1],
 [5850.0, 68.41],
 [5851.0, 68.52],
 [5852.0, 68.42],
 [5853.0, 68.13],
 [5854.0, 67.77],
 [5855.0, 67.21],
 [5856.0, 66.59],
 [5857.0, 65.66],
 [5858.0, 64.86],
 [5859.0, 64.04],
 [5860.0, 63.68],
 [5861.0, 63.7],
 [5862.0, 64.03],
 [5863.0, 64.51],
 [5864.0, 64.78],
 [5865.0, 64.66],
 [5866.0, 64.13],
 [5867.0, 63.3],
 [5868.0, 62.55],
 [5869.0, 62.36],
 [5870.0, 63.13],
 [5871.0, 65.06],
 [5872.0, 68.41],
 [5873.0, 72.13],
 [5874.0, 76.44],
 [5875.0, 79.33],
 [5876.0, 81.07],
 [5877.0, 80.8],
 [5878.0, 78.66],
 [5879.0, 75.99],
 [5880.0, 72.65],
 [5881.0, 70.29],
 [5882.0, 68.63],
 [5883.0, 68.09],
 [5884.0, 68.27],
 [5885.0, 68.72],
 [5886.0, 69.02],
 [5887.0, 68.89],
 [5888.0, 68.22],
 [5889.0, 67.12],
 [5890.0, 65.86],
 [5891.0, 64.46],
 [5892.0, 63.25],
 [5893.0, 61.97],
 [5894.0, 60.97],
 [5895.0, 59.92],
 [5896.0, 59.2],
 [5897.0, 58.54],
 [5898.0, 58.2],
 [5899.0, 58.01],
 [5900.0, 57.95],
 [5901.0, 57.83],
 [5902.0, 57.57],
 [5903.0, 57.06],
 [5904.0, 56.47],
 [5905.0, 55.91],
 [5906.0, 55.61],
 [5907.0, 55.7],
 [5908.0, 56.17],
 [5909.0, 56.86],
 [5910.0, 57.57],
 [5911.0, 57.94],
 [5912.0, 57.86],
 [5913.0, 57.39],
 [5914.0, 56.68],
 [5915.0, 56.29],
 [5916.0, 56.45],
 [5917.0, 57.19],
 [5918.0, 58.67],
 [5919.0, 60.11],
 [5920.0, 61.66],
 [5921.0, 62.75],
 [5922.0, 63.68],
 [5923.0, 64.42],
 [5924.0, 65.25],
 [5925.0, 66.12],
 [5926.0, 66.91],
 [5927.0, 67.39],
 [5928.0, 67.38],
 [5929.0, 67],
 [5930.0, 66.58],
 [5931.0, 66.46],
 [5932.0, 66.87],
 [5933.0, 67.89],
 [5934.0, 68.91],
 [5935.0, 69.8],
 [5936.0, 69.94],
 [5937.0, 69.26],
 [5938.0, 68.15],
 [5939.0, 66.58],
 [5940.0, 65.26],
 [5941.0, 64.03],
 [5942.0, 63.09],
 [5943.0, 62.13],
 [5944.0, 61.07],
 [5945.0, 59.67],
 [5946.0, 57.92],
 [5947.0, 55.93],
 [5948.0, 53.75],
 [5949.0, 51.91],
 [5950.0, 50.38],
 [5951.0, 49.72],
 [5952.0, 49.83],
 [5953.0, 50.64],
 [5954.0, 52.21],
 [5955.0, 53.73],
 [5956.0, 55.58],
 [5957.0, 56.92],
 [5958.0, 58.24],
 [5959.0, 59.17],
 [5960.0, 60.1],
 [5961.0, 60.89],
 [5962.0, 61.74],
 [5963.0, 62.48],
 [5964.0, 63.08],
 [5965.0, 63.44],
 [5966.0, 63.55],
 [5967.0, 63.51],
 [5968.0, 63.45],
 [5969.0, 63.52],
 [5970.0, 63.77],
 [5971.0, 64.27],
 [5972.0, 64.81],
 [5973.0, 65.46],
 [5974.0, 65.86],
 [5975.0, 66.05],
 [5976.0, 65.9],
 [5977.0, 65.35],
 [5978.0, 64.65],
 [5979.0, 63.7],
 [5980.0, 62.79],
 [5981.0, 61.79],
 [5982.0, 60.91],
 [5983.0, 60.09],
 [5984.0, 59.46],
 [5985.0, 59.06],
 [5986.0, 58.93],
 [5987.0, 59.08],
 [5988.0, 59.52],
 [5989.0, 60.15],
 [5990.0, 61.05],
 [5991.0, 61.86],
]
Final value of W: 4.7 angstrom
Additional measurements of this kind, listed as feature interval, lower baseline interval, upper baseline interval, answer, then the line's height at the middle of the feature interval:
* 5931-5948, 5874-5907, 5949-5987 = -0.6 angstrom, 62.2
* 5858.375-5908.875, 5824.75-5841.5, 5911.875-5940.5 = -2.4 angstrom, 62.1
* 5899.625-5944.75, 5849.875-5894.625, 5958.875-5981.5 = 2.5 angstrom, 65.6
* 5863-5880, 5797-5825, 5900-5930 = -2.7 angstrom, 60.6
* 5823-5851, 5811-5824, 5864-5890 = 0.9 angstrom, 64.2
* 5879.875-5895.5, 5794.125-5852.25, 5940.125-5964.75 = -1.8 angstrom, 59.8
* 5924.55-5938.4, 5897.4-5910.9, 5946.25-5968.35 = -2.6 angstrom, 57.1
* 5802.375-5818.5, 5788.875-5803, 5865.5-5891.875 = 1.2 angstrom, 65.4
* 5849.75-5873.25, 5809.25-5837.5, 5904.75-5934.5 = -1.8 angstrom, 61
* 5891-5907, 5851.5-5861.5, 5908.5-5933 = 1.2 angstrom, 63.4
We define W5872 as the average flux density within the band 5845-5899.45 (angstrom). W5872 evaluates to 67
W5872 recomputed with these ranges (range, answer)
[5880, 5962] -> 61.3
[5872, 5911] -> 64.9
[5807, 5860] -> 62.6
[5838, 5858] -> 65.7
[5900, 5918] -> 56.9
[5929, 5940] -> 67.9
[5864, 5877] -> 68.9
